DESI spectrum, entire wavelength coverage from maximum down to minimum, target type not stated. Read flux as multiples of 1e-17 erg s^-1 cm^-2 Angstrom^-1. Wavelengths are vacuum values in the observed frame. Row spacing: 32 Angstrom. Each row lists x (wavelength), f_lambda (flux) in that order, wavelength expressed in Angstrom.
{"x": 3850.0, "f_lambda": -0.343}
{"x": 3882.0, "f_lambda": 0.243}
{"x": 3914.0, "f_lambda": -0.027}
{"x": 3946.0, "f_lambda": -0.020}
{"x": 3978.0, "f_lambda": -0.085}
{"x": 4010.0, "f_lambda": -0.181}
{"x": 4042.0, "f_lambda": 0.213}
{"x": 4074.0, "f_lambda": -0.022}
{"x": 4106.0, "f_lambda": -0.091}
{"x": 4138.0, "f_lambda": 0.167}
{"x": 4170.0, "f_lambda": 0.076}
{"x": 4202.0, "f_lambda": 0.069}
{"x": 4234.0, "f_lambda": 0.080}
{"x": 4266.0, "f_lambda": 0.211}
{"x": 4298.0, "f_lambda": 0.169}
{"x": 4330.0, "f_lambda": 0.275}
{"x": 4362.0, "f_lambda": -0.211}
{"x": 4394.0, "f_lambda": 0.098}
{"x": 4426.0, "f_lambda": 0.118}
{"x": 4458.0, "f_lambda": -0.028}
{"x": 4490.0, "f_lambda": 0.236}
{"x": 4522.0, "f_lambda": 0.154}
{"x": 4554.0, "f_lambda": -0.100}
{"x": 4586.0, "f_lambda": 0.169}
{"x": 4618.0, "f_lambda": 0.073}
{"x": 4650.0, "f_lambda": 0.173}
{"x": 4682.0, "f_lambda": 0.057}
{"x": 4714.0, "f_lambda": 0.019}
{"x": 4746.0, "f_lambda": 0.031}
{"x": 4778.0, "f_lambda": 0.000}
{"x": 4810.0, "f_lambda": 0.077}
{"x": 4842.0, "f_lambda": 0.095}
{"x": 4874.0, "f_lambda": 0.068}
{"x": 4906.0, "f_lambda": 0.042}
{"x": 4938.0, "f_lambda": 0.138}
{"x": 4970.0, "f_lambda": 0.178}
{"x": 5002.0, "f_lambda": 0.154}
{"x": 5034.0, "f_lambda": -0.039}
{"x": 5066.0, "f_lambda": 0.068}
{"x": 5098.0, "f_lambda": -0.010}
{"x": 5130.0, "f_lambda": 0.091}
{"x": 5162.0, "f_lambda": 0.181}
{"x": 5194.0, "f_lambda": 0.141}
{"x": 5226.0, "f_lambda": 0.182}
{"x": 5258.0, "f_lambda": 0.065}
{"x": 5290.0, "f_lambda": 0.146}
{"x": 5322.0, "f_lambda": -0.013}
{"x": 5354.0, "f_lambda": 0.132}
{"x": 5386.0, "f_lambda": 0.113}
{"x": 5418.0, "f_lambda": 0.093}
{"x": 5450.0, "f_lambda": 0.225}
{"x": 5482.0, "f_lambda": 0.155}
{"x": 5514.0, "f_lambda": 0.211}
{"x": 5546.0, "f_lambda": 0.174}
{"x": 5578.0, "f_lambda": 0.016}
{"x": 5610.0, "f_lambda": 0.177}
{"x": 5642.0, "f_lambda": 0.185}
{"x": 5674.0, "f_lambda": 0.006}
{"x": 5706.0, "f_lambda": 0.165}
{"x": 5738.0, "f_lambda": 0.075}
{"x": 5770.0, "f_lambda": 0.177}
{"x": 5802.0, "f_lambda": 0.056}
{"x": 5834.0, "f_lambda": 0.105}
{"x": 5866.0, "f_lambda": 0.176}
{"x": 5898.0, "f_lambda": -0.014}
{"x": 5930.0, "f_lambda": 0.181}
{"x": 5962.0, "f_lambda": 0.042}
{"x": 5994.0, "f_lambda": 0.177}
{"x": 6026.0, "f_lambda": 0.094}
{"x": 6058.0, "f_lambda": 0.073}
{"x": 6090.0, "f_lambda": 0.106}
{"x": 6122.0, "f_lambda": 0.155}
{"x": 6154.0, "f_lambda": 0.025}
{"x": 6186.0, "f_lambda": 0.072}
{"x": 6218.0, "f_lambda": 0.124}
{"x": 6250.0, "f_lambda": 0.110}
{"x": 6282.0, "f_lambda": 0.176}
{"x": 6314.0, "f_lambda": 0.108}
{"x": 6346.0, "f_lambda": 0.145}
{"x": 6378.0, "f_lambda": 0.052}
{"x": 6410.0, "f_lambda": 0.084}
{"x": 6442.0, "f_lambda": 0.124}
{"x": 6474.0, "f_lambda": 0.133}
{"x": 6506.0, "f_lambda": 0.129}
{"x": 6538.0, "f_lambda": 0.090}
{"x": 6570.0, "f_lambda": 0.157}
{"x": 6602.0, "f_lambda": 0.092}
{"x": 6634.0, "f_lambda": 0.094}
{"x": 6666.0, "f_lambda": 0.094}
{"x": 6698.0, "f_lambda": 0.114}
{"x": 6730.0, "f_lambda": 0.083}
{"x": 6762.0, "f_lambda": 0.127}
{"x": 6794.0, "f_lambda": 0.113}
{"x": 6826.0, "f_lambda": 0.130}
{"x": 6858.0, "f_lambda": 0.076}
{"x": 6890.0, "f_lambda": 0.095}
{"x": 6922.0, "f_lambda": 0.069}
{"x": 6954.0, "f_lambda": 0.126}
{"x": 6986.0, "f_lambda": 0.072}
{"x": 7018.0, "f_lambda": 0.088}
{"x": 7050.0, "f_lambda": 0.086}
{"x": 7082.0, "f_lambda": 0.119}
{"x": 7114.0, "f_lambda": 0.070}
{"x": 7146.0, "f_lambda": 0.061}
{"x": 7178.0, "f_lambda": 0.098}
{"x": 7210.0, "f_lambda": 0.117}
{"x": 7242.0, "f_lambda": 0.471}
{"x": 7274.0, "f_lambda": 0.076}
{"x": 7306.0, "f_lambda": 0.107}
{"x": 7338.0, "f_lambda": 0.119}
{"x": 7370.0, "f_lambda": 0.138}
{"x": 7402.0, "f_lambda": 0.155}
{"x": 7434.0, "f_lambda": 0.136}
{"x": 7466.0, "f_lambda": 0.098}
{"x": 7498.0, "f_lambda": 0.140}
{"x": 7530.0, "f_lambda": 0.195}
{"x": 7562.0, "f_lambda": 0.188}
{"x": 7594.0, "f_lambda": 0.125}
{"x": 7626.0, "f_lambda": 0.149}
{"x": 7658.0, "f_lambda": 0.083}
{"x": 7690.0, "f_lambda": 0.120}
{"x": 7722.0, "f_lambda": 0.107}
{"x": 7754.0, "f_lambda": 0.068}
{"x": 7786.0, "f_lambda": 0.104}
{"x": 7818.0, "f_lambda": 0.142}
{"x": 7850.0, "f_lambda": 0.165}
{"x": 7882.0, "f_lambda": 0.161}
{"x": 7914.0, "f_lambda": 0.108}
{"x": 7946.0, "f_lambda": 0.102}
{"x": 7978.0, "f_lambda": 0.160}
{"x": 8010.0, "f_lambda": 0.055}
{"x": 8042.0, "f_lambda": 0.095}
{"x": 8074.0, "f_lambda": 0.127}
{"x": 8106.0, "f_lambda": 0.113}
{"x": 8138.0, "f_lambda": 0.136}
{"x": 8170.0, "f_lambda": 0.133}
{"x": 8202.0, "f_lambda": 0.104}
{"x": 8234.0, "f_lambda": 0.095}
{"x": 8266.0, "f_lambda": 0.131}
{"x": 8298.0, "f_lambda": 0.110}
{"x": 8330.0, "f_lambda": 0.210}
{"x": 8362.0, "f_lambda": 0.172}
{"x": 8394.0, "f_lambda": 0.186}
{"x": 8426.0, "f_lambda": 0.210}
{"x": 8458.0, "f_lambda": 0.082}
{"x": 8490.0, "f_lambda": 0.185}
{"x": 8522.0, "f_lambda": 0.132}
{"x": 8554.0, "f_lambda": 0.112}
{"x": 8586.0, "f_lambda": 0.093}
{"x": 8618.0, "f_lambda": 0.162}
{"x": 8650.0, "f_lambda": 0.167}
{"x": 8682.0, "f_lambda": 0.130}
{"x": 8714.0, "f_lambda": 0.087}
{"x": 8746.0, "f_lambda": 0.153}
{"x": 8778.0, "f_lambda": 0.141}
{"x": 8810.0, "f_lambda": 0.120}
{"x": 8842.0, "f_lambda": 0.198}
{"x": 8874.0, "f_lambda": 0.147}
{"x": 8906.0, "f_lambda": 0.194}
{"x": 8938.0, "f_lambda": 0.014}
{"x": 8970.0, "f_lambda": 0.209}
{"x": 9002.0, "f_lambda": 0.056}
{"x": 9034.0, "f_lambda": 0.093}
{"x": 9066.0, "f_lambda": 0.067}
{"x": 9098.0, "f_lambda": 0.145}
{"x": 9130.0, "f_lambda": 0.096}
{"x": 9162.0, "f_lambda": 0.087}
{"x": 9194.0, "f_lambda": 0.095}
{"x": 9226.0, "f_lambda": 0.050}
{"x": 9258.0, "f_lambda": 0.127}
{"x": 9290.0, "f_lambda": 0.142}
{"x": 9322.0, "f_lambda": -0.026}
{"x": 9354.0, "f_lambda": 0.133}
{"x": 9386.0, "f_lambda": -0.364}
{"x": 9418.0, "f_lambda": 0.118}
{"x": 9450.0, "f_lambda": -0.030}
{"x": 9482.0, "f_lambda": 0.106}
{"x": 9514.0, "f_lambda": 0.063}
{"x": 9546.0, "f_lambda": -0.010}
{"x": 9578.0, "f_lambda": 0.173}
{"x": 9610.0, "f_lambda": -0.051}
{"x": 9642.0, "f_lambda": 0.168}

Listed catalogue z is 0.94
